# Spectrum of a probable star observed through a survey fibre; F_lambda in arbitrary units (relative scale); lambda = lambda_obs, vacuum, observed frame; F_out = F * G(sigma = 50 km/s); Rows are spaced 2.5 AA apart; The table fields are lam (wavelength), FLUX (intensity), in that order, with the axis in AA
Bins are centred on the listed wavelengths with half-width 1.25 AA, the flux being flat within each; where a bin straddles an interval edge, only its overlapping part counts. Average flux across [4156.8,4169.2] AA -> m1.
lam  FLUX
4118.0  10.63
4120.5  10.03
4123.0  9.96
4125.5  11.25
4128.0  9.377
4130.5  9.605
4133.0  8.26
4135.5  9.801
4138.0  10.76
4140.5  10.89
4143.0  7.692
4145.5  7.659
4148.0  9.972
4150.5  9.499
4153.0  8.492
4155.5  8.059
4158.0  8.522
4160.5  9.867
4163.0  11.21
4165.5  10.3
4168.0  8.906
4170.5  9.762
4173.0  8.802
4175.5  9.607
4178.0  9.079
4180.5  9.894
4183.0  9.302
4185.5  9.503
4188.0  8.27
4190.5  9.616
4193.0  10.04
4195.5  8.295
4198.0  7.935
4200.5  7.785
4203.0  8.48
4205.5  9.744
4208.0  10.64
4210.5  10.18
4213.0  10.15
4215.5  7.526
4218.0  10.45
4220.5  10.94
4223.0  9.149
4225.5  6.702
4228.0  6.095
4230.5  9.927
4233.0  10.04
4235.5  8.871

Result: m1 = 9.77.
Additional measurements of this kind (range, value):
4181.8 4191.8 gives 9.18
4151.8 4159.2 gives 8.36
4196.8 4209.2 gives 8.91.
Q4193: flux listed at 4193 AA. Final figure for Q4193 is 10.04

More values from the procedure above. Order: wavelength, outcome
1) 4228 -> 6.095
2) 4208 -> 10.64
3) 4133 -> 8.26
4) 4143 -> 7.692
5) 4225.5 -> 6.702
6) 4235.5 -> 8.871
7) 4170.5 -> 9.762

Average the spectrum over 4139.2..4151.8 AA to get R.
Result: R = 9.15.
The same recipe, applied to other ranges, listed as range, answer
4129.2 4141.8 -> 9.85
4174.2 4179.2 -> 9.34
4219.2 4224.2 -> 10.1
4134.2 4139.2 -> 10.3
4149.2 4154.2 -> 9.01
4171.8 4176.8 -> 9.21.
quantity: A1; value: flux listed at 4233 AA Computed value 10.04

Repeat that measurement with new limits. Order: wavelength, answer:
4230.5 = 9.927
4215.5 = 7.526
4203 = 8.48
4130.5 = 9.605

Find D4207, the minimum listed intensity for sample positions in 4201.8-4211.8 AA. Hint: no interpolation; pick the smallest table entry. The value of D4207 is 8.48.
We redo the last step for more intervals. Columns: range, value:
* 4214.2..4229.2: 6.095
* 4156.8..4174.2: 8.522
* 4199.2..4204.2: 7.785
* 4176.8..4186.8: 9.079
